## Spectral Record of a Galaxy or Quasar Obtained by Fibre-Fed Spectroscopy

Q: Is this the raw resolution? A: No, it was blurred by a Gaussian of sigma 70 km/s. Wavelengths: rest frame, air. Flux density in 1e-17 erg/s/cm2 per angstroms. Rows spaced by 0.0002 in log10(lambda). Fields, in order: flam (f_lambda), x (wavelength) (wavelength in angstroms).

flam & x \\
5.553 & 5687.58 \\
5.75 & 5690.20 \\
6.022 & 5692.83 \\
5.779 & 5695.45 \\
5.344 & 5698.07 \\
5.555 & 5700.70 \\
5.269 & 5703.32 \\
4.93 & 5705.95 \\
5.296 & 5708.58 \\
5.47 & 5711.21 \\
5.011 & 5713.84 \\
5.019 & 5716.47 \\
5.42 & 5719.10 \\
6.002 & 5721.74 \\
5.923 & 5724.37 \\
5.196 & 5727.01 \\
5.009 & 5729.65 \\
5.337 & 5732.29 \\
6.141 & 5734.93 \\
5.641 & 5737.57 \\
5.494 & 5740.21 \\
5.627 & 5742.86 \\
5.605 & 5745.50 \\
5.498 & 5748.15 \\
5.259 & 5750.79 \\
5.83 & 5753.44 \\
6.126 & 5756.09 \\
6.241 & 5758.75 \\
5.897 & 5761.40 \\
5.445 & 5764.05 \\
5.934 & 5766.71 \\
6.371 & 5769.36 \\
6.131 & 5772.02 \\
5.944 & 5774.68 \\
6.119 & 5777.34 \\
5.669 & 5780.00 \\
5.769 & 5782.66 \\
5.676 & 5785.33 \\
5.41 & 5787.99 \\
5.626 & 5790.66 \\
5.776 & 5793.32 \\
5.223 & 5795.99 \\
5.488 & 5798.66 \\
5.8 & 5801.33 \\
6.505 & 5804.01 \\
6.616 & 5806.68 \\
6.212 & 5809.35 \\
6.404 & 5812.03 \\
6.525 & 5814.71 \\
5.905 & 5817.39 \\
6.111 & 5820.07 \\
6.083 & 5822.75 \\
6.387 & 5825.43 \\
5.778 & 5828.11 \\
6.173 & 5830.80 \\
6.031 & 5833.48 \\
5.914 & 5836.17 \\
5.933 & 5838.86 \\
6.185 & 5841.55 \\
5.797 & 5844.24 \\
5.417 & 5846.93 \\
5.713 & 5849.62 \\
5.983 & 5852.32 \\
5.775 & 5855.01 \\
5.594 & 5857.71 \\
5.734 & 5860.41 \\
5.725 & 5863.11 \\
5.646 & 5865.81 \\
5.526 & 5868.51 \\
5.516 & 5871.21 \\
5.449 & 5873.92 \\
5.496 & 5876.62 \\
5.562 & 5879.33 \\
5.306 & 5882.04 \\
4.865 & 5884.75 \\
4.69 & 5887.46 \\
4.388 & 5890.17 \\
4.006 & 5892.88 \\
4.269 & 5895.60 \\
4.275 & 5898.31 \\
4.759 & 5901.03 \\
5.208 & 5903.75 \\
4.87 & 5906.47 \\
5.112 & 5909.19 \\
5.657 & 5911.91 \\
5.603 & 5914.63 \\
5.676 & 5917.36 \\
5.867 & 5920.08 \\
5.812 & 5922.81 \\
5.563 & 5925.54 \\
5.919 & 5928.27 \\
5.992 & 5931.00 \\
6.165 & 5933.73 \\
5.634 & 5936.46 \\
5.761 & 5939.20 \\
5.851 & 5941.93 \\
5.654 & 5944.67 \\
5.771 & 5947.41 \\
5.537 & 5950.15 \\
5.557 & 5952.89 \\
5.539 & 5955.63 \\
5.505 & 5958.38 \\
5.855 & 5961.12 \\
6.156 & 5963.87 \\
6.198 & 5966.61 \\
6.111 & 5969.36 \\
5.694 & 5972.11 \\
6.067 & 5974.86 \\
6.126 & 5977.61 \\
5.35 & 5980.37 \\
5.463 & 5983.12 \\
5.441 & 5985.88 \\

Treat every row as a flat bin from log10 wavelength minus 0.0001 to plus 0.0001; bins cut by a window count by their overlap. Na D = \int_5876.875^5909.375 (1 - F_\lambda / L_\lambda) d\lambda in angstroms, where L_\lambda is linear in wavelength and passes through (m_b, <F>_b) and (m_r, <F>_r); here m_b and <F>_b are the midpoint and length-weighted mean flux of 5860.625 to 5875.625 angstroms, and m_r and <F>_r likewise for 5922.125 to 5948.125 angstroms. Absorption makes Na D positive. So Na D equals 5.0 angstroms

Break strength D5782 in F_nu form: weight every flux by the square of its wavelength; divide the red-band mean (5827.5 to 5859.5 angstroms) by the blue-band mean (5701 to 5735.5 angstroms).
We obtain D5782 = 1.1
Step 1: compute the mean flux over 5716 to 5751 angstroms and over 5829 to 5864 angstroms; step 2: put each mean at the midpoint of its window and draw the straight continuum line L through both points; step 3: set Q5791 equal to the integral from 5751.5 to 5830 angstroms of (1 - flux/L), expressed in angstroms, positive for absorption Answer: -3.7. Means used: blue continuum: 5.53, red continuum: 5.84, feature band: 5.96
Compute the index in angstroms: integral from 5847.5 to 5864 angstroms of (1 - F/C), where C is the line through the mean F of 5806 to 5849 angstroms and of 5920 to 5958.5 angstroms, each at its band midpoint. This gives 0.7 angstroms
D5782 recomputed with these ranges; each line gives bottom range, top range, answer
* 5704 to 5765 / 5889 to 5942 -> 1.02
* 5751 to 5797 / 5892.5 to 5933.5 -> 0.95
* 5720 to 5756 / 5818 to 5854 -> 1.10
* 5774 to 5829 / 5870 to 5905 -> 0.85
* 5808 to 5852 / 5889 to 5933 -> 0.89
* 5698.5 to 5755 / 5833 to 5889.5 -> 1.07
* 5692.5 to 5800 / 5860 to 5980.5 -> 1.04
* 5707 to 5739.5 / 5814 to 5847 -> 1.15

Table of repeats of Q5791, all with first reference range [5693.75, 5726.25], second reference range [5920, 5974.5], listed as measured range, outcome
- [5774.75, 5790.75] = -0.56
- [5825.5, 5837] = -0.82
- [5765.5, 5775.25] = -1.04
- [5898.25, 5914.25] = 1.86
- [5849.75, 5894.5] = 2.78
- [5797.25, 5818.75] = -2.29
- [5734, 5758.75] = -1.05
